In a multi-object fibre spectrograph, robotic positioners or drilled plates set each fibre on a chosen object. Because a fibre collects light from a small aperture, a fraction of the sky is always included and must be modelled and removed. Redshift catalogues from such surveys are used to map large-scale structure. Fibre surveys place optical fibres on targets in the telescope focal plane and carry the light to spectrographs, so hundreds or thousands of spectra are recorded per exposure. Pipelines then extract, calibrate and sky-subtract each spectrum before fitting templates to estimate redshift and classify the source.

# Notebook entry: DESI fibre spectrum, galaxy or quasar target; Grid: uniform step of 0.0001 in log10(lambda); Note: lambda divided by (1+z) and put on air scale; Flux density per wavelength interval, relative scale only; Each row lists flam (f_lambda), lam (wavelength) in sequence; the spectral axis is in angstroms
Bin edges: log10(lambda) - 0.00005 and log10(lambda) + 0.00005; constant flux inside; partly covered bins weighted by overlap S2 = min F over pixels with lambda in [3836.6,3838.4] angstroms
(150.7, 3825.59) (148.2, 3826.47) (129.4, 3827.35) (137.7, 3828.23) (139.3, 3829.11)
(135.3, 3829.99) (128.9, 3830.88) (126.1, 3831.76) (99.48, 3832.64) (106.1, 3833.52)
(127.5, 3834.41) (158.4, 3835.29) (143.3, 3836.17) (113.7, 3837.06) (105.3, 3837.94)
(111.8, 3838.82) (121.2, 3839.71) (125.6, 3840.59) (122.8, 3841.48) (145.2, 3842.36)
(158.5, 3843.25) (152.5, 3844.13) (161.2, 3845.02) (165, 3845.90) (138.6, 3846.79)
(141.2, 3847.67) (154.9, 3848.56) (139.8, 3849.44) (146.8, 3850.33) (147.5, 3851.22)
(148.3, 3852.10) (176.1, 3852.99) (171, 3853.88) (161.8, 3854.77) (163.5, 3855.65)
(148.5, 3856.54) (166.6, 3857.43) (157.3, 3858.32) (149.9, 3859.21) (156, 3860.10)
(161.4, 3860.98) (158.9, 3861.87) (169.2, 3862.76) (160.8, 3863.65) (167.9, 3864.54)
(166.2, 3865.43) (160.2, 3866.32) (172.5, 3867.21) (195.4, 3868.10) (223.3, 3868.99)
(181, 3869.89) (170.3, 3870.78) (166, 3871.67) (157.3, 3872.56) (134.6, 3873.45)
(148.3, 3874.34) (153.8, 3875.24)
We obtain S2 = 105.3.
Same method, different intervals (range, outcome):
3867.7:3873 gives 157.3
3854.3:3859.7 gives 148.5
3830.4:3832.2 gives 126.1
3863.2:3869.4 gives 160.2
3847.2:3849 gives 141.2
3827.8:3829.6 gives 137.7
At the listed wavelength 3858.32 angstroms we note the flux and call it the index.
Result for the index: 157.3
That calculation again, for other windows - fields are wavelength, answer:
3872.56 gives 157.3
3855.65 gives 163.5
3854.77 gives 161.8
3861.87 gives 158.9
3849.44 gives 139.8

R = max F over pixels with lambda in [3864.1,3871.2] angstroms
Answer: 223.3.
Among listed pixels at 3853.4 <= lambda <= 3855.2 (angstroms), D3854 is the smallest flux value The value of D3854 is 161.8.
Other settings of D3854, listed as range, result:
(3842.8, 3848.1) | 138.6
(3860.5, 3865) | 158.9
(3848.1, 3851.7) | 139.8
